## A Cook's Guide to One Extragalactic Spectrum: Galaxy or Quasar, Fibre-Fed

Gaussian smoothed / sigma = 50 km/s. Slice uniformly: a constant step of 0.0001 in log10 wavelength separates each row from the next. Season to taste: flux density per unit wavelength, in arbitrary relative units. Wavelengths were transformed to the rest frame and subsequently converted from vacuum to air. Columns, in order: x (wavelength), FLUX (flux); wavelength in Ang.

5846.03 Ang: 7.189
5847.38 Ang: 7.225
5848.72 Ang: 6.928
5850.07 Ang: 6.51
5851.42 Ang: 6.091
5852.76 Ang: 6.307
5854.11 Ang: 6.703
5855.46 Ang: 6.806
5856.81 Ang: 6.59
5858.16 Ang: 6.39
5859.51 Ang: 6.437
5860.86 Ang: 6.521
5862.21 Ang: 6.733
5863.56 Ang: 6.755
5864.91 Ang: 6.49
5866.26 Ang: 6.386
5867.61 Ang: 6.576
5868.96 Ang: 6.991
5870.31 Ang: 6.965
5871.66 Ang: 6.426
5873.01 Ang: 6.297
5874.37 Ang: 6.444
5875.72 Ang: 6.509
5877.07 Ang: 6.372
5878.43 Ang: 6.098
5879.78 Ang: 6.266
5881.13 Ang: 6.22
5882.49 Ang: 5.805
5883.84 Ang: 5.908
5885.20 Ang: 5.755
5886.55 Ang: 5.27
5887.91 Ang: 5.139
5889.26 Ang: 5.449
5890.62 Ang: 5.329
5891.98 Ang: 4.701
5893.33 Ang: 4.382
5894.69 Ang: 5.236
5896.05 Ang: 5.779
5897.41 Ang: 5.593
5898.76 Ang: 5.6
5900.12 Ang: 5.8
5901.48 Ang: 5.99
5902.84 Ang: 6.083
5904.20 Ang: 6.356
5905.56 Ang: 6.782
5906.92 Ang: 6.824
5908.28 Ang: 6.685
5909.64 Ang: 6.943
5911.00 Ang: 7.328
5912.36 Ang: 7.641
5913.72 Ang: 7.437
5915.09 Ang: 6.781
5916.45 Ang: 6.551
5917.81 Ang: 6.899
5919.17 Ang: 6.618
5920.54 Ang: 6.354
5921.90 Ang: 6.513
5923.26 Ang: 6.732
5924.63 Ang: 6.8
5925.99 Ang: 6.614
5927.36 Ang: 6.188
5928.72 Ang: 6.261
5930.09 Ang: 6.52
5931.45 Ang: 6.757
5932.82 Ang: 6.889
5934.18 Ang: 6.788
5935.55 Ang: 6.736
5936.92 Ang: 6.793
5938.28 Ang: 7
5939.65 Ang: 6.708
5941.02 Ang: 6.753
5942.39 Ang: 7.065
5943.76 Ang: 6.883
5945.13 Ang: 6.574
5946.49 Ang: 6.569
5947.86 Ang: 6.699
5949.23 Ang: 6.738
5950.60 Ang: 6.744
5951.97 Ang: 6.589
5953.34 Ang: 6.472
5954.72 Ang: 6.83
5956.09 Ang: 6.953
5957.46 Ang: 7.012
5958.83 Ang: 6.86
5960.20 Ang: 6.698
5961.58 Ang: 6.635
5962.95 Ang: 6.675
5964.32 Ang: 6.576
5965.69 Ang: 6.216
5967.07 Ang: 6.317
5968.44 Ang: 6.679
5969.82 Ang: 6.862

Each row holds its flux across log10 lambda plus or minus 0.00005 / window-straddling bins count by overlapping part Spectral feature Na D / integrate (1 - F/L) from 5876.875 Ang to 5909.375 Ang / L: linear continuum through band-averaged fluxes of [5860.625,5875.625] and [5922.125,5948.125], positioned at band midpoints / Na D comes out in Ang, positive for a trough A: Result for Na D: 4.02 Ang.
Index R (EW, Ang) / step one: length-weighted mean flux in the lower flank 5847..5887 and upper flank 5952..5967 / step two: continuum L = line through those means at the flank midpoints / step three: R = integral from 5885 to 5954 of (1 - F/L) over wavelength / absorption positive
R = 1.9 Ang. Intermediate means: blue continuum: 6.43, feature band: 6.39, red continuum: 6.67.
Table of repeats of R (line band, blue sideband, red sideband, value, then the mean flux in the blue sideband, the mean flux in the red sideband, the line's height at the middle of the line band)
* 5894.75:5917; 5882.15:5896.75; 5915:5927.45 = -1.7 Ang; 5.33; 6.62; 6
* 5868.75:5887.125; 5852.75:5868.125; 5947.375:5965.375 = 1.0 Ang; 6.57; 6.72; 6.59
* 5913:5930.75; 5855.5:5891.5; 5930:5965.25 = -0.2 Ang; 6.24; 6.75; 6.57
